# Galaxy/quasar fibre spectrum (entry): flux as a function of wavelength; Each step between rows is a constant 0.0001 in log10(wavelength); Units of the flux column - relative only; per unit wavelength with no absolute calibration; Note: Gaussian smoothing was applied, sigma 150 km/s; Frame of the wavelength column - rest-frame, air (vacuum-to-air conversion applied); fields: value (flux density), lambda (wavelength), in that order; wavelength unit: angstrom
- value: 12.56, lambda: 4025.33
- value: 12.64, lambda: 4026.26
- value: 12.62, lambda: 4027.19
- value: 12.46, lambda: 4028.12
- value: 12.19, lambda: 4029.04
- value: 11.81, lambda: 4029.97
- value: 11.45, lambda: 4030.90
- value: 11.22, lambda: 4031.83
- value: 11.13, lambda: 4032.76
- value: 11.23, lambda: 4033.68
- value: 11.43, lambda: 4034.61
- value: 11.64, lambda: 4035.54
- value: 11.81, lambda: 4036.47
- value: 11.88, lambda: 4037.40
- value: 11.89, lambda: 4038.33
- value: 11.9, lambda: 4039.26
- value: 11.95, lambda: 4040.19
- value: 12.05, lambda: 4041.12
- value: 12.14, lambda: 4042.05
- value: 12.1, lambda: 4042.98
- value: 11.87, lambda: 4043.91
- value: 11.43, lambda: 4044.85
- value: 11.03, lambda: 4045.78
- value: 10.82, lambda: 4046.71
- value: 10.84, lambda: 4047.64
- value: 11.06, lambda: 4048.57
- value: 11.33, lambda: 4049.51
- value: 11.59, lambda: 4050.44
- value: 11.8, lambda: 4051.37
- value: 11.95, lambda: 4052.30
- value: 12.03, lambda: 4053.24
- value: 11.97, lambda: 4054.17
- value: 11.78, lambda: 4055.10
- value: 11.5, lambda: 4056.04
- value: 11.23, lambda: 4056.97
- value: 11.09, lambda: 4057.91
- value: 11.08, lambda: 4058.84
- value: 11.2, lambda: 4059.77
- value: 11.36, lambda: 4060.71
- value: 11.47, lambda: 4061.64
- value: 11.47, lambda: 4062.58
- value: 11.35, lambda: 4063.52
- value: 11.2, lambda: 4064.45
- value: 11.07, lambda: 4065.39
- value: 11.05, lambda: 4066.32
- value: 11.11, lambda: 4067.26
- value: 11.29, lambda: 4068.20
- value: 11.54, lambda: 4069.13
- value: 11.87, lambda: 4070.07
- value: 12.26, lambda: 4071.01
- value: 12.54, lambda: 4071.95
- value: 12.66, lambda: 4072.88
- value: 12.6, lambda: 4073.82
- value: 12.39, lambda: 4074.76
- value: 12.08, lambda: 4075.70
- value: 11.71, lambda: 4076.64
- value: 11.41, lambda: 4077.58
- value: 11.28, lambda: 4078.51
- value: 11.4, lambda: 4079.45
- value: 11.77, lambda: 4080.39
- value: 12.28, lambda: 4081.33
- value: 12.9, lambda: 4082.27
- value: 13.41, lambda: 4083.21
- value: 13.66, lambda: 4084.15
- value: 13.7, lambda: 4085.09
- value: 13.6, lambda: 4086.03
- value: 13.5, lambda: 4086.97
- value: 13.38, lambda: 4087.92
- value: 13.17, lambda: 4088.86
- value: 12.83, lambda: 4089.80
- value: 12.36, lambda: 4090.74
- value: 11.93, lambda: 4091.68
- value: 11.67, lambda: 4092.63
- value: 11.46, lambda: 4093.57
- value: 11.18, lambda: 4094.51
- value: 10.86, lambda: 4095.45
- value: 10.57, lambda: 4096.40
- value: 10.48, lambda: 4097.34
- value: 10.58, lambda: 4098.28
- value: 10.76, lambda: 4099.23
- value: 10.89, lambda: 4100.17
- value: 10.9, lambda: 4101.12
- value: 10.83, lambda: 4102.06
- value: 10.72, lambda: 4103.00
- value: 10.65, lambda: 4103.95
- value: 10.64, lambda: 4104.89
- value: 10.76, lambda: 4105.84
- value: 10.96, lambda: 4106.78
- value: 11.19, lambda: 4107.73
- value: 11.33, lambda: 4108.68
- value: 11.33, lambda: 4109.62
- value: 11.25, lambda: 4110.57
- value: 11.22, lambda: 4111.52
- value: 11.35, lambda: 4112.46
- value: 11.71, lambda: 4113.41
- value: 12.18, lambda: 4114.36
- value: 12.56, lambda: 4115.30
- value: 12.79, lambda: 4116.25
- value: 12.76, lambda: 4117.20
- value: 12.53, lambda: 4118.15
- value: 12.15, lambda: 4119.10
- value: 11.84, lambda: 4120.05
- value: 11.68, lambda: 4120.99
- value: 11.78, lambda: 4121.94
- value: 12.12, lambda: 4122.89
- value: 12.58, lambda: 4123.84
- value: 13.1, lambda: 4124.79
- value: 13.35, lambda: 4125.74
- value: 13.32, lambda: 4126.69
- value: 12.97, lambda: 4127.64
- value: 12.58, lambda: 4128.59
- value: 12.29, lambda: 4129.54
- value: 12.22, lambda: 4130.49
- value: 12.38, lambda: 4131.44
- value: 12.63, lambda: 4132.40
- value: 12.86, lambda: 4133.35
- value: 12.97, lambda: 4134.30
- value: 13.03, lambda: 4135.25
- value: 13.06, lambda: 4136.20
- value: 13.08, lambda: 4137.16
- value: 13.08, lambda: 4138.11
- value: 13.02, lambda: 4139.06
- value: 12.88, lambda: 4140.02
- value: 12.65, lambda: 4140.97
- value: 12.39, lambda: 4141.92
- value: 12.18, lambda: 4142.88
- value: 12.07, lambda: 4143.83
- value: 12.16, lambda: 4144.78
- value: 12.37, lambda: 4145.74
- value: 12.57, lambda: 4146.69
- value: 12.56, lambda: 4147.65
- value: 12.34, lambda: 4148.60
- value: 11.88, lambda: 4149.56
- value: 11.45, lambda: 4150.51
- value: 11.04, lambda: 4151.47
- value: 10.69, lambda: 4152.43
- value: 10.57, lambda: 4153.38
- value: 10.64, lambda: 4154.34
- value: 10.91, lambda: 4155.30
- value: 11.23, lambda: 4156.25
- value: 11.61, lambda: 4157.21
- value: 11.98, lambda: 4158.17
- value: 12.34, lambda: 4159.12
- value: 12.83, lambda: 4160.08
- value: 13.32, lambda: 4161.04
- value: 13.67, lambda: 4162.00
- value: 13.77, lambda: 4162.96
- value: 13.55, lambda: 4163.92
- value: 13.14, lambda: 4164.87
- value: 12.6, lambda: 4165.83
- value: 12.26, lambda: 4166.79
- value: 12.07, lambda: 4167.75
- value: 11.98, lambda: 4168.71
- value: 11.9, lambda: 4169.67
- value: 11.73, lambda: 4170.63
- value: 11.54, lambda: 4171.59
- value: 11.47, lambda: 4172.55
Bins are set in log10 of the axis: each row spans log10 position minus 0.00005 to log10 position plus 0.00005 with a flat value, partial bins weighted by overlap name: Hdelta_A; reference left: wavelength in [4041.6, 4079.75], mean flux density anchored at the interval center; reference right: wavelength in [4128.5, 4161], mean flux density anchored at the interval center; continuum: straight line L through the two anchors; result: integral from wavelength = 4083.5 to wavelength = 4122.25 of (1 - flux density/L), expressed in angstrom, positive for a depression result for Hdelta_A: 0.4 angstrom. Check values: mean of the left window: 11.6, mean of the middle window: 11.8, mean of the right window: 12.2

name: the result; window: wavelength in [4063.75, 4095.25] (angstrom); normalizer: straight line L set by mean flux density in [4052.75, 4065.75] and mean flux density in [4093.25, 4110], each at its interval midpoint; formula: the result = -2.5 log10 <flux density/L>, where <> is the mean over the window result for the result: -0.09 mag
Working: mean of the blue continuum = 11.4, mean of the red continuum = 10.9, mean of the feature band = 12.2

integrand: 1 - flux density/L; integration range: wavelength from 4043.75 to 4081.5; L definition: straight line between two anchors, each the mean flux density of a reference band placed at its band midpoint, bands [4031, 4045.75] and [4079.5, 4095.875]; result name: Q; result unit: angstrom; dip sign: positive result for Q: 1.7 angstrom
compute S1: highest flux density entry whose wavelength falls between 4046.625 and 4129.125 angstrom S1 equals 13.7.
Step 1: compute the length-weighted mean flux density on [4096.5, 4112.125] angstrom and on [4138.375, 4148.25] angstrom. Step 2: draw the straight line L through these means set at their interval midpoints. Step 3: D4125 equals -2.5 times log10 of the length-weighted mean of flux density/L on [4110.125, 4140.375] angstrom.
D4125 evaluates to -0.06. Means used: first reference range 10.9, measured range 12.5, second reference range 12.5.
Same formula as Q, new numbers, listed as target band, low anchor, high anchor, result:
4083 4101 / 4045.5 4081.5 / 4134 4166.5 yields -0.4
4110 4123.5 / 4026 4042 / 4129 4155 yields 0.2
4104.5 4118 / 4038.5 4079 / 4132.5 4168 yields 0.5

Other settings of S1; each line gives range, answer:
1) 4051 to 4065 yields 12.03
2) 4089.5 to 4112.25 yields 12.83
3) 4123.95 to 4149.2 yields 13.35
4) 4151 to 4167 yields 13.77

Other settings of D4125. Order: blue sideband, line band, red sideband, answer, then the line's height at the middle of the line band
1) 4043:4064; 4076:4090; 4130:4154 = -0.083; 11.7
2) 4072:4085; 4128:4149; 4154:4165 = -0.019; 12.4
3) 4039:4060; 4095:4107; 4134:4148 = 0.137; 12.2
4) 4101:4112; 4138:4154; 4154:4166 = -0.001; 12.1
